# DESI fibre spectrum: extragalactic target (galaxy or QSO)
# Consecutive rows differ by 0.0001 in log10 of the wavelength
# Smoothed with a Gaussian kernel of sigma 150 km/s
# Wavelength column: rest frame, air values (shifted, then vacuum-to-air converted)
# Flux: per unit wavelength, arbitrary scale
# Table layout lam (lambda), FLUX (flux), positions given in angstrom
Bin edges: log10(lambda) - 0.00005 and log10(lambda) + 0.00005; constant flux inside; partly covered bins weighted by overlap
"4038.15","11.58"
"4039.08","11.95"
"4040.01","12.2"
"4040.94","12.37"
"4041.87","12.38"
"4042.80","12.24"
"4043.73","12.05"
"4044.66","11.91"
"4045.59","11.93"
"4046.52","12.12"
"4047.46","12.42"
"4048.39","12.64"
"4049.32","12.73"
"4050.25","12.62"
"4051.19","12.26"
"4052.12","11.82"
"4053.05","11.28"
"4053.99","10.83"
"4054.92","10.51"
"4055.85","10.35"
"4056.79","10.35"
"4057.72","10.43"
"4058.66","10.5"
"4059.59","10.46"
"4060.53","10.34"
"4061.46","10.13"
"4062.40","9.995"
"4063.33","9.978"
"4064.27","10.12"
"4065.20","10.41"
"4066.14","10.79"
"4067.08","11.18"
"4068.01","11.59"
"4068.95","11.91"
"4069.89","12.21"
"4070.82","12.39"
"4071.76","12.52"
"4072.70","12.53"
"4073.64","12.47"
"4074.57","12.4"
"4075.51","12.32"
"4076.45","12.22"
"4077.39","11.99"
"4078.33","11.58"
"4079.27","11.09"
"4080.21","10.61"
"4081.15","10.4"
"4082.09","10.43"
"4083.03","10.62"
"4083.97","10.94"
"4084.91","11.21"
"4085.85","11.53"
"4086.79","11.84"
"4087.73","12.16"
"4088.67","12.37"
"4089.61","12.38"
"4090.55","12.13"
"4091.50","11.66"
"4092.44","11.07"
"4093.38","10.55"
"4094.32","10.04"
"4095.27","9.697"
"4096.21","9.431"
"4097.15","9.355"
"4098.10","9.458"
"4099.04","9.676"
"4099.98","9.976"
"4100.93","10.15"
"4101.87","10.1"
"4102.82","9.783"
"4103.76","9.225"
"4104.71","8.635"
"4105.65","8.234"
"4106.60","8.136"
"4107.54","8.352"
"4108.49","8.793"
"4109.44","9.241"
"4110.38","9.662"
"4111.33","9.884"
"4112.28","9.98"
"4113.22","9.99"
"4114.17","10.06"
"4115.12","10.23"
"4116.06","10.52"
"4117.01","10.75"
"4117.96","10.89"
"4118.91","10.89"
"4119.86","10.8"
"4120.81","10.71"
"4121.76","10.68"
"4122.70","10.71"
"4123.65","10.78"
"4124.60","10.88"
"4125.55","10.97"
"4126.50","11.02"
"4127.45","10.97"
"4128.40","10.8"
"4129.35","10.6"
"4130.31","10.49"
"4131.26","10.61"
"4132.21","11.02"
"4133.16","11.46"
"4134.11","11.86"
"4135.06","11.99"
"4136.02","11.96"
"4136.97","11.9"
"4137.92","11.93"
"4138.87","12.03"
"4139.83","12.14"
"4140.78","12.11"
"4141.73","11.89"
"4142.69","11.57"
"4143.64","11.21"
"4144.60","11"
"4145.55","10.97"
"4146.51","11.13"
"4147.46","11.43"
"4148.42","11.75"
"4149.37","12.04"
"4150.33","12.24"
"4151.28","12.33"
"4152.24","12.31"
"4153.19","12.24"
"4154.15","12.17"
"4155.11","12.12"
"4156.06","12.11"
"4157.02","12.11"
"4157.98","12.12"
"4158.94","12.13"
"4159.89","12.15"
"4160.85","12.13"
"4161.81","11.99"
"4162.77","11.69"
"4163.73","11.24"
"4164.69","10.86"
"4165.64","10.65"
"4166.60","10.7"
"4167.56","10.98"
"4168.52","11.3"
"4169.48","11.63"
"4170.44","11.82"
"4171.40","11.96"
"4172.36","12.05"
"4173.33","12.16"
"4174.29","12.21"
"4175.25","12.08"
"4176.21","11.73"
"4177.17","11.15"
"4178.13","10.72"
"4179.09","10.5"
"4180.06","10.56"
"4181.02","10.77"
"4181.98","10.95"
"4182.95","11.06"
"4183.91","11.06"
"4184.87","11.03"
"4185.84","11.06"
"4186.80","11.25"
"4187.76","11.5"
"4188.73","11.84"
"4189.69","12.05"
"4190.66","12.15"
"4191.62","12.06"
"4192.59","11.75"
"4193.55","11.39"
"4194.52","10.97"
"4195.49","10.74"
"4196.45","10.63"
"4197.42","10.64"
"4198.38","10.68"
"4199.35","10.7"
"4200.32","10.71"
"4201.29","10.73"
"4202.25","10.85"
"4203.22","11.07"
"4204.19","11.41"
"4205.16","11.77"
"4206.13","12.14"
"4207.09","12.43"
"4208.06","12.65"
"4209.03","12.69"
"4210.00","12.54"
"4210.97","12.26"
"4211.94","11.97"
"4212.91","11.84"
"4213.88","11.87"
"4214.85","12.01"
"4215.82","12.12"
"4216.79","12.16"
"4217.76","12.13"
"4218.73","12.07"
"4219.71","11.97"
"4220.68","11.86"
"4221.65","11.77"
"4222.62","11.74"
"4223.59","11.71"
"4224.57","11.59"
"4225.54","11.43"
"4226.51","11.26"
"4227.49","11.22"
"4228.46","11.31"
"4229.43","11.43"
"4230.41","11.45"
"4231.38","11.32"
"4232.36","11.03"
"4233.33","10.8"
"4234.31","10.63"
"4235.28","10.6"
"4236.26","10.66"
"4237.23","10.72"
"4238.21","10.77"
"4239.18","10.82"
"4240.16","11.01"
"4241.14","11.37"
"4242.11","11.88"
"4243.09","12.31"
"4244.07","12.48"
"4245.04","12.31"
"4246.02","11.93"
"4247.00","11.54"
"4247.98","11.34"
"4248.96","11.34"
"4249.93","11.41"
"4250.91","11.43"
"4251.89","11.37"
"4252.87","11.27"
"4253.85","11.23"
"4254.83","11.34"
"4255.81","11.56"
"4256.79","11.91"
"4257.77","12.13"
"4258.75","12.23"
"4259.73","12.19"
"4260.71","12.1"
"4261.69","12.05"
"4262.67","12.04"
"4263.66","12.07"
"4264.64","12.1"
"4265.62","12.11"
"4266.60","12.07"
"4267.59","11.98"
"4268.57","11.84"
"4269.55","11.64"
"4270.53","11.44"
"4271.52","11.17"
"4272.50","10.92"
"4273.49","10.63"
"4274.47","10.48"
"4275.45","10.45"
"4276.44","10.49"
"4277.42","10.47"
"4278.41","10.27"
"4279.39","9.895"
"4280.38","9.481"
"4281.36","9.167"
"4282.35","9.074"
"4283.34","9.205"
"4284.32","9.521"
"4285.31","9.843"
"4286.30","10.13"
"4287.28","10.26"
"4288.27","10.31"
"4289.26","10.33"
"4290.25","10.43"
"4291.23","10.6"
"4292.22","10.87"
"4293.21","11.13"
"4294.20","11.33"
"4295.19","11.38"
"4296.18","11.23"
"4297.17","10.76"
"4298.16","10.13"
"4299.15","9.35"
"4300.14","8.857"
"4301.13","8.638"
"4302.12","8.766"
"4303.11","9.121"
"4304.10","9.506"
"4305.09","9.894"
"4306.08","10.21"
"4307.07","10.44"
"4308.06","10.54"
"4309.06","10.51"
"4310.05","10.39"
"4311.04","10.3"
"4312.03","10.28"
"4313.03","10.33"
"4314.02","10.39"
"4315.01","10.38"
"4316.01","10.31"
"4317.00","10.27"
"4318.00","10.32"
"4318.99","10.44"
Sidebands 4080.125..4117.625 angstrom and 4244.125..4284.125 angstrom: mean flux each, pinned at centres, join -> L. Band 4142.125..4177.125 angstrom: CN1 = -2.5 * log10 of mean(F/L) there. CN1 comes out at -0.109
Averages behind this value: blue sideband 10.2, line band 11.7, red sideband 11.2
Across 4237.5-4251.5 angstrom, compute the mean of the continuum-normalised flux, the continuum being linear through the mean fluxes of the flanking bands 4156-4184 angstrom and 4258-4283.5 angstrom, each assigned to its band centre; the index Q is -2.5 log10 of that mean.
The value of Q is -0.03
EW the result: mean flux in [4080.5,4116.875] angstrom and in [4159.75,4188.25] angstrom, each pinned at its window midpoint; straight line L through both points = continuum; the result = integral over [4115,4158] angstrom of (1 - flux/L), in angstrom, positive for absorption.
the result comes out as -2.4 angstrom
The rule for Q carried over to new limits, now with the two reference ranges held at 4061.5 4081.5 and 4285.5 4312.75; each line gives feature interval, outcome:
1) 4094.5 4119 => 0.17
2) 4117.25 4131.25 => 0.04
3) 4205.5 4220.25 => -0.14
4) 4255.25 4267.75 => -0.16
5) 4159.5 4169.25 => -0.04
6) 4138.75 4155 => -0.07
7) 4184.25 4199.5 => -0.05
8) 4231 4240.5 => -0.03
